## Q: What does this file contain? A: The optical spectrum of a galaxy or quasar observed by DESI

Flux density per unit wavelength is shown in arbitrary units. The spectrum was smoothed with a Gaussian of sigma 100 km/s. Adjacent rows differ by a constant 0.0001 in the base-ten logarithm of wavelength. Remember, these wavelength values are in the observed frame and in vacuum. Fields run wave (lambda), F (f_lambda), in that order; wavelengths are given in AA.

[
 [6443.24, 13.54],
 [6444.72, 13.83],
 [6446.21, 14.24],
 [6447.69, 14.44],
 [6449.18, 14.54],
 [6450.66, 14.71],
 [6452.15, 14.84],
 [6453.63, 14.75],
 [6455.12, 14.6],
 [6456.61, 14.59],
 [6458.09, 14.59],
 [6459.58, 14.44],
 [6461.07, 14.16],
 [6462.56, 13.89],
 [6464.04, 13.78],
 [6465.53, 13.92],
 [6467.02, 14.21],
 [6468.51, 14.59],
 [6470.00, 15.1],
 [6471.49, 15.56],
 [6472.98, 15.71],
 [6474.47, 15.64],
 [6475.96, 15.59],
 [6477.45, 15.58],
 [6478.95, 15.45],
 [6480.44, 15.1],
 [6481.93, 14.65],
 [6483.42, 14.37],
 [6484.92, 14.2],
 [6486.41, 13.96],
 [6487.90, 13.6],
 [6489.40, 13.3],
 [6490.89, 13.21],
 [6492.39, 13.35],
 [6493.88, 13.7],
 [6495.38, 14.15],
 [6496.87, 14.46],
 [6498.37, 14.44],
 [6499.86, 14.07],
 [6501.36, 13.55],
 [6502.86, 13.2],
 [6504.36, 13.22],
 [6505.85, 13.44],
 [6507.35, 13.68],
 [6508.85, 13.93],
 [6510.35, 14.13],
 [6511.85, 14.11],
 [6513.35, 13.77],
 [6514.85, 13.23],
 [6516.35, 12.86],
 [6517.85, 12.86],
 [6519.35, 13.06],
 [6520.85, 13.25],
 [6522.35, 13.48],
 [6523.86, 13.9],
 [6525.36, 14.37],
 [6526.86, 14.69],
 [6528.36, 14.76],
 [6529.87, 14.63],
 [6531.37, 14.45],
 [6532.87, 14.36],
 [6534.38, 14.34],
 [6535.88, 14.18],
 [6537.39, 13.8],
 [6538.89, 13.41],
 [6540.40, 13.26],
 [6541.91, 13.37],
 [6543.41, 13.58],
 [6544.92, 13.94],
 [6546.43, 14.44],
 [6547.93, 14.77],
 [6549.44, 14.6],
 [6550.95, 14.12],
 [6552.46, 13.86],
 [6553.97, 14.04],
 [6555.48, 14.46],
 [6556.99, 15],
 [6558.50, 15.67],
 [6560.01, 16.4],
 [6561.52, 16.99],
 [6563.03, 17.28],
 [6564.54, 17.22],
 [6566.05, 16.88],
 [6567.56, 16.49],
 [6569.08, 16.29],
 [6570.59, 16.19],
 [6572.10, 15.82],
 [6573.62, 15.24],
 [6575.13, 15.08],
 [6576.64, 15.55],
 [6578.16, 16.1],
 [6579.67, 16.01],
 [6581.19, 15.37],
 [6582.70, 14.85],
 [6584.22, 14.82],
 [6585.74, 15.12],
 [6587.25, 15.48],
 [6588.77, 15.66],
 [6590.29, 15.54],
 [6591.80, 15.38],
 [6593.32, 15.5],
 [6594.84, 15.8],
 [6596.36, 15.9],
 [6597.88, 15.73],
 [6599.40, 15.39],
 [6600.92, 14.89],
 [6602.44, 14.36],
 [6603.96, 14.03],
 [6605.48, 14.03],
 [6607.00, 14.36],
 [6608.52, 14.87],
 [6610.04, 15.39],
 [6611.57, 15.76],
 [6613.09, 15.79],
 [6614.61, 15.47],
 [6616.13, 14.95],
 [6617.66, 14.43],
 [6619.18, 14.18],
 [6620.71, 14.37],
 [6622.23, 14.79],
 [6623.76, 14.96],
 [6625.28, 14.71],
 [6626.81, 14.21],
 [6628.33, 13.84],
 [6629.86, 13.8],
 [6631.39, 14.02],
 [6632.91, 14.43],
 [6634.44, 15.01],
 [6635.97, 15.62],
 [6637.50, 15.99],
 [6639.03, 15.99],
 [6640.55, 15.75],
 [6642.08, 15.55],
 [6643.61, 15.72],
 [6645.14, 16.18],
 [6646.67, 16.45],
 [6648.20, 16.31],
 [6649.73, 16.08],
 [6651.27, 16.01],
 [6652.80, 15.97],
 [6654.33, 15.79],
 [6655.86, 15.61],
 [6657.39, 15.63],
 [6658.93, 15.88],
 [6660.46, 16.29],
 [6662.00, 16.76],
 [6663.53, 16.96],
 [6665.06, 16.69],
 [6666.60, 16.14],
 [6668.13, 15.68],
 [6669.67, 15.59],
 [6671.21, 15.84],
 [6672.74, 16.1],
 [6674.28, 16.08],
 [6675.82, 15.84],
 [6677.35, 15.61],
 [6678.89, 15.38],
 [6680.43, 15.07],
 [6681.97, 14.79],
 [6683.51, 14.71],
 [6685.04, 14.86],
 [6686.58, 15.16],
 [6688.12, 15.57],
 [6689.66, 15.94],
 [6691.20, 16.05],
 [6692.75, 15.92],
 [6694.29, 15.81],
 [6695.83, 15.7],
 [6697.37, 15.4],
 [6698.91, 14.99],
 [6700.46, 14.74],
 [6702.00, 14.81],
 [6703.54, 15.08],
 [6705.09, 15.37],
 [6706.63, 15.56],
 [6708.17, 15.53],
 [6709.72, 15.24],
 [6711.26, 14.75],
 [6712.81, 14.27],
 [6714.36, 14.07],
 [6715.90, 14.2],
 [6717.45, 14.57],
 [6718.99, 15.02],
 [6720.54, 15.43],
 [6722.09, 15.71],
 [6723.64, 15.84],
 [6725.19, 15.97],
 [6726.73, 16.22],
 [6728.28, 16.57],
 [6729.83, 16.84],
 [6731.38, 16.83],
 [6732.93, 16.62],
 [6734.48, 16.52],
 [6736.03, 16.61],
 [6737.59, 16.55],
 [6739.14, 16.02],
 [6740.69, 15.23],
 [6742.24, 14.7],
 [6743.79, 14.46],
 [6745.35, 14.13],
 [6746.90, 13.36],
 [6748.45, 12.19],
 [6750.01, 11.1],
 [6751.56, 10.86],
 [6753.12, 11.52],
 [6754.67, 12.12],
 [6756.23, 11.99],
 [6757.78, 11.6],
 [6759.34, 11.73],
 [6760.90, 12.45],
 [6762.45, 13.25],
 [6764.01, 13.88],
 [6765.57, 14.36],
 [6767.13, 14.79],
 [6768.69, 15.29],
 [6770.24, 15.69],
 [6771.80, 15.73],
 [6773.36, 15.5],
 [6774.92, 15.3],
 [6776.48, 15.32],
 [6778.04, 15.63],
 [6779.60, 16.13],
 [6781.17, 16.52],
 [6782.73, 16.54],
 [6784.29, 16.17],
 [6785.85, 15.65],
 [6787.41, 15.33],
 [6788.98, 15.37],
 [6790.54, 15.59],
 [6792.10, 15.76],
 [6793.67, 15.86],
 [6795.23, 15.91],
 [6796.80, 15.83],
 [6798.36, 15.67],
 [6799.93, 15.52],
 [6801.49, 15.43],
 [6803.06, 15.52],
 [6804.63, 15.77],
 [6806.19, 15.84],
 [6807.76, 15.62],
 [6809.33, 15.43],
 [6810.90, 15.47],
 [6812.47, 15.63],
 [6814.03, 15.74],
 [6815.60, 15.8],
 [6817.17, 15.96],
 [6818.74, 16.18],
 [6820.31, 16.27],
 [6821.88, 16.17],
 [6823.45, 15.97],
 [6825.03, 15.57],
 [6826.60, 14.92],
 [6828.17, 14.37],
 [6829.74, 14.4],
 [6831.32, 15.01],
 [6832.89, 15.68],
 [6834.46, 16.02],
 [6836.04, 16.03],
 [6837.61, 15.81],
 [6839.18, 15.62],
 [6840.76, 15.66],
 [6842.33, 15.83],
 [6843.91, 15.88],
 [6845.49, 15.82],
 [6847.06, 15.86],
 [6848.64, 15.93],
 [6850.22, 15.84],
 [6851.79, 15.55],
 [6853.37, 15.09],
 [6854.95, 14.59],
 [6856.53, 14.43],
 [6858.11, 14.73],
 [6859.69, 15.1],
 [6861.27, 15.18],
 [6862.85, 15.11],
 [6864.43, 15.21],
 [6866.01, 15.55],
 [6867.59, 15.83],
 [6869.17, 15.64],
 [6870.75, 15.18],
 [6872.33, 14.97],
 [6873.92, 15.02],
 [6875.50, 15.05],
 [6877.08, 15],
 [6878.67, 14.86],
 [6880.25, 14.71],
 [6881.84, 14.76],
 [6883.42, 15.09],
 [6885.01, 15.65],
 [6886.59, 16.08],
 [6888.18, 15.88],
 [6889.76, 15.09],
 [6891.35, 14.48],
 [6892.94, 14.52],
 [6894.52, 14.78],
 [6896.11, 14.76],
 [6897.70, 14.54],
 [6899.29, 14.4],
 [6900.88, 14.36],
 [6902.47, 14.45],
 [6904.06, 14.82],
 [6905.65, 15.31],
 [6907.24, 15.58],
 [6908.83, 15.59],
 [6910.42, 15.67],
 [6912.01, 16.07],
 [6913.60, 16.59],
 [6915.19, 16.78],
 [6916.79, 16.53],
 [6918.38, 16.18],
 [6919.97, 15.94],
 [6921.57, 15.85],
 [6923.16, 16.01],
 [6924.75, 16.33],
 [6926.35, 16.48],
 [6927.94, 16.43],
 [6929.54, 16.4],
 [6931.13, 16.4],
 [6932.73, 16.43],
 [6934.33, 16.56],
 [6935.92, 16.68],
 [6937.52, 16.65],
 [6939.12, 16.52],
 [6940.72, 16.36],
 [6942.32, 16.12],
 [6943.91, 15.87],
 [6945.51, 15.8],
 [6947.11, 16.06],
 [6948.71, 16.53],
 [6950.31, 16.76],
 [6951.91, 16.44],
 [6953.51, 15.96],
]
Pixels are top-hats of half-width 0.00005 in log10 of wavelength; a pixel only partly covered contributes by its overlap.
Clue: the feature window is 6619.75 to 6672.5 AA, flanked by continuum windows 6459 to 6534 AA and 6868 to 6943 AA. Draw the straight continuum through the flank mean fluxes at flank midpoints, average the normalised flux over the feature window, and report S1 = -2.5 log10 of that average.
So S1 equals -0.06 mag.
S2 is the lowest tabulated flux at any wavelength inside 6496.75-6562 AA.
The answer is 12.86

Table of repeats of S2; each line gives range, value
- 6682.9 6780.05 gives 10.86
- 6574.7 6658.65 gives 13.8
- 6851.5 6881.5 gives 14.43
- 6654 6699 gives 14.71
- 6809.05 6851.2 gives 14.37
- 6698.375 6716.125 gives 14.07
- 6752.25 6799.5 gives 11.52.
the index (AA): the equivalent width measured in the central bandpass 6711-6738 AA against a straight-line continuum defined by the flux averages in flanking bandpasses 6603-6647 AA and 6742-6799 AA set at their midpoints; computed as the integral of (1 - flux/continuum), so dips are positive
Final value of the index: -2.1 AA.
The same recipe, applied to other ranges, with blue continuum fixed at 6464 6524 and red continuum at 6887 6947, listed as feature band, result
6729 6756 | 1.2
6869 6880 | 0.4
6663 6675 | -1.1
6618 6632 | 0.3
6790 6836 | -0.8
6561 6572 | -1.8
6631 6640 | -0.4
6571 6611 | -2.2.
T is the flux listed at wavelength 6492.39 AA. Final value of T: 13.35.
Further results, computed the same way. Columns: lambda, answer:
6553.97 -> 14.04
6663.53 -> 16.96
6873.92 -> 15.02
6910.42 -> 15.67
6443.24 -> 13.54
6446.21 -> 14.24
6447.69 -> 14.44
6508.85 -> 13.93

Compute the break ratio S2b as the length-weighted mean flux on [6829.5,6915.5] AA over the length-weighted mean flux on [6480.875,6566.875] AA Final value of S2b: 1.1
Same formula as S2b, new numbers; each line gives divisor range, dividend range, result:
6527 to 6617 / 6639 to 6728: 1.03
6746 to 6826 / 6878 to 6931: 1.04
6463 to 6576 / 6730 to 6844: 1.04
